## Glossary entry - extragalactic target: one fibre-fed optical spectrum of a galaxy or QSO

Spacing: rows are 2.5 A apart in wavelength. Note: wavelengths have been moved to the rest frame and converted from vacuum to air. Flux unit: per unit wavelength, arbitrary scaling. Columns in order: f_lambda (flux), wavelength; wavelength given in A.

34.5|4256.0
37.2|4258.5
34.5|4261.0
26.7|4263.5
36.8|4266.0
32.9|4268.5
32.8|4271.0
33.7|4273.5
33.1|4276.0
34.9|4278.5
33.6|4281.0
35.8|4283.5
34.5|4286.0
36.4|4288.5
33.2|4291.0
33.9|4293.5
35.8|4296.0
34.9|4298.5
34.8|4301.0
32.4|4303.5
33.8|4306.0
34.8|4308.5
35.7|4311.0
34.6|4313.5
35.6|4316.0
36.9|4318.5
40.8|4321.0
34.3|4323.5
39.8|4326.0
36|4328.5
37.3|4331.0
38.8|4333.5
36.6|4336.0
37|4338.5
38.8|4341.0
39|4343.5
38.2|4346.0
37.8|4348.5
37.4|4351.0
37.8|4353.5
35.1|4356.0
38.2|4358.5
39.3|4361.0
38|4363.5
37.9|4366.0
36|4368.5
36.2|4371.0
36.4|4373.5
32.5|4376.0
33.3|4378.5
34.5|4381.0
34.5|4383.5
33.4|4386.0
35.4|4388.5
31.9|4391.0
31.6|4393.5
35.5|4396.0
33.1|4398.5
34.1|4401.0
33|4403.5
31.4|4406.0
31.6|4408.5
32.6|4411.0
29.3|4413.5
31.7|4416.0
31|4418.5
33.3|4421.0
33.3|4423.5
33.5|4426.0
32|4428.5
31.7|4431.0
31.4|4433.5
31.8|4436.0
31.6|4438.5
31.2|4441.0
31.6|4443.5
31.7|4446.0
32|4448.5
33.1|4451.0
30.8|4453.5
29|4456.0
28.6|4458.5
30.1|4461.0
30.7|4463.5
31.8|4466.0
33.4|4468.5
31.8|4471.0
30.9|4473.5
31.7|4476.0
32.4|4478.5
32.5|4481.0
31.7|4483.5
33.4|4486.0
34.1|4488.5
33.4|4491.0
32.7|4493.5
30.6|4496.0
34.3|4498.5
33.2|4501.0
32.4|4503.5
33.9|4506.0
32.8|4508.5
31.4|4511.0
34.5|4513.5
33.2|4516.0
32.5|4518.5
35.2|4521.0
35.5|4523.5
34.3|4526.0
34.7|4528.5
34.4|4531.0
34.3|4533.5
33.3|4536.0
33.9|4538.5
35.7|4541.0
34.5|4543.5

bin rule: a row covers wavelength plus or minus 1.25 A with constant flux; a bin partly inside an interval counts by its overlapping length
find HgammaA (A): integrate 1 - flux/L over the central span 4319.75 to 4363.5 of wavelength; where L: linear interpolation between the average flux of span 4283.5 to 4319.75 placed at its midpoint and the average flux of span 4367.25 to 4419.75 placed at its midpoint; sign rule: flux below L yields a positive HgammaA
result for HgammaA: -4.6 A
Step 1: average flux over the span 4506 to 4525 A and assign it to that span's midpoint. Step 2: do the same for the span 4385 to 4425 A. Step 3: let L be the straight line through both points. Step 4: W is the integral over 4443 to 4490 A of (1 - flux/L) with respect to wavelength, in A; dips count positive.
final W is 2.2 A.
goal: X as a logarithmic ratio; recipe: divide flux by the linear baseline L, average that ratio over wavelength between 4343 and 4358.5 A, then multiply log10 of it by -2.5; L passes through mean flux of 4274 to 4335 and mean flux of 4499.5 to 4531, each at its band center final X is -0.07 mag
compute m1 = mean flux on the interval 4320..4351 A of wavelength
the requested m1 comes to 37.8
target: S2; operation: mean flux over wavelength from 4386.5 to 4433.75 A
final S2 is 32.5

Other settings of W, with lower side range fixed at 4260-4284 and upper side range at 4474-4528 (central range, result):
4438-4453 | 0.61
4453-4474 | 1.51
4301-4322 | -1.33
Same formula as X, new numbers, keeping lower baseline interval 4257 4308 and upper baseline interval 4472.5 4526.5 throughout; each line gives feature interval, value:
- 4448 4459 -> 0.085 mag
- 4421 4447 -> 0.043 mag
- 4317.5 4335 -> -0.116 mag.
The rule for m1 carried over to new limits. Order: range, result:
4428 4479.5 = 31.4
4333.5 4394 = 36.2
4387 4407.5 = 33.2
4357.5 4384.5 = 36.1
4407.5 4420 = 31.3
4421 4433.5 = 32.6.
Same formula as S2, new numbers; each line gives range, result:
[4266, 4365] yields 36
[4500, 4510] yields 33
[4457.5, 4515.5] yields 32.3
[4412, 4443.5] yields 31.8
